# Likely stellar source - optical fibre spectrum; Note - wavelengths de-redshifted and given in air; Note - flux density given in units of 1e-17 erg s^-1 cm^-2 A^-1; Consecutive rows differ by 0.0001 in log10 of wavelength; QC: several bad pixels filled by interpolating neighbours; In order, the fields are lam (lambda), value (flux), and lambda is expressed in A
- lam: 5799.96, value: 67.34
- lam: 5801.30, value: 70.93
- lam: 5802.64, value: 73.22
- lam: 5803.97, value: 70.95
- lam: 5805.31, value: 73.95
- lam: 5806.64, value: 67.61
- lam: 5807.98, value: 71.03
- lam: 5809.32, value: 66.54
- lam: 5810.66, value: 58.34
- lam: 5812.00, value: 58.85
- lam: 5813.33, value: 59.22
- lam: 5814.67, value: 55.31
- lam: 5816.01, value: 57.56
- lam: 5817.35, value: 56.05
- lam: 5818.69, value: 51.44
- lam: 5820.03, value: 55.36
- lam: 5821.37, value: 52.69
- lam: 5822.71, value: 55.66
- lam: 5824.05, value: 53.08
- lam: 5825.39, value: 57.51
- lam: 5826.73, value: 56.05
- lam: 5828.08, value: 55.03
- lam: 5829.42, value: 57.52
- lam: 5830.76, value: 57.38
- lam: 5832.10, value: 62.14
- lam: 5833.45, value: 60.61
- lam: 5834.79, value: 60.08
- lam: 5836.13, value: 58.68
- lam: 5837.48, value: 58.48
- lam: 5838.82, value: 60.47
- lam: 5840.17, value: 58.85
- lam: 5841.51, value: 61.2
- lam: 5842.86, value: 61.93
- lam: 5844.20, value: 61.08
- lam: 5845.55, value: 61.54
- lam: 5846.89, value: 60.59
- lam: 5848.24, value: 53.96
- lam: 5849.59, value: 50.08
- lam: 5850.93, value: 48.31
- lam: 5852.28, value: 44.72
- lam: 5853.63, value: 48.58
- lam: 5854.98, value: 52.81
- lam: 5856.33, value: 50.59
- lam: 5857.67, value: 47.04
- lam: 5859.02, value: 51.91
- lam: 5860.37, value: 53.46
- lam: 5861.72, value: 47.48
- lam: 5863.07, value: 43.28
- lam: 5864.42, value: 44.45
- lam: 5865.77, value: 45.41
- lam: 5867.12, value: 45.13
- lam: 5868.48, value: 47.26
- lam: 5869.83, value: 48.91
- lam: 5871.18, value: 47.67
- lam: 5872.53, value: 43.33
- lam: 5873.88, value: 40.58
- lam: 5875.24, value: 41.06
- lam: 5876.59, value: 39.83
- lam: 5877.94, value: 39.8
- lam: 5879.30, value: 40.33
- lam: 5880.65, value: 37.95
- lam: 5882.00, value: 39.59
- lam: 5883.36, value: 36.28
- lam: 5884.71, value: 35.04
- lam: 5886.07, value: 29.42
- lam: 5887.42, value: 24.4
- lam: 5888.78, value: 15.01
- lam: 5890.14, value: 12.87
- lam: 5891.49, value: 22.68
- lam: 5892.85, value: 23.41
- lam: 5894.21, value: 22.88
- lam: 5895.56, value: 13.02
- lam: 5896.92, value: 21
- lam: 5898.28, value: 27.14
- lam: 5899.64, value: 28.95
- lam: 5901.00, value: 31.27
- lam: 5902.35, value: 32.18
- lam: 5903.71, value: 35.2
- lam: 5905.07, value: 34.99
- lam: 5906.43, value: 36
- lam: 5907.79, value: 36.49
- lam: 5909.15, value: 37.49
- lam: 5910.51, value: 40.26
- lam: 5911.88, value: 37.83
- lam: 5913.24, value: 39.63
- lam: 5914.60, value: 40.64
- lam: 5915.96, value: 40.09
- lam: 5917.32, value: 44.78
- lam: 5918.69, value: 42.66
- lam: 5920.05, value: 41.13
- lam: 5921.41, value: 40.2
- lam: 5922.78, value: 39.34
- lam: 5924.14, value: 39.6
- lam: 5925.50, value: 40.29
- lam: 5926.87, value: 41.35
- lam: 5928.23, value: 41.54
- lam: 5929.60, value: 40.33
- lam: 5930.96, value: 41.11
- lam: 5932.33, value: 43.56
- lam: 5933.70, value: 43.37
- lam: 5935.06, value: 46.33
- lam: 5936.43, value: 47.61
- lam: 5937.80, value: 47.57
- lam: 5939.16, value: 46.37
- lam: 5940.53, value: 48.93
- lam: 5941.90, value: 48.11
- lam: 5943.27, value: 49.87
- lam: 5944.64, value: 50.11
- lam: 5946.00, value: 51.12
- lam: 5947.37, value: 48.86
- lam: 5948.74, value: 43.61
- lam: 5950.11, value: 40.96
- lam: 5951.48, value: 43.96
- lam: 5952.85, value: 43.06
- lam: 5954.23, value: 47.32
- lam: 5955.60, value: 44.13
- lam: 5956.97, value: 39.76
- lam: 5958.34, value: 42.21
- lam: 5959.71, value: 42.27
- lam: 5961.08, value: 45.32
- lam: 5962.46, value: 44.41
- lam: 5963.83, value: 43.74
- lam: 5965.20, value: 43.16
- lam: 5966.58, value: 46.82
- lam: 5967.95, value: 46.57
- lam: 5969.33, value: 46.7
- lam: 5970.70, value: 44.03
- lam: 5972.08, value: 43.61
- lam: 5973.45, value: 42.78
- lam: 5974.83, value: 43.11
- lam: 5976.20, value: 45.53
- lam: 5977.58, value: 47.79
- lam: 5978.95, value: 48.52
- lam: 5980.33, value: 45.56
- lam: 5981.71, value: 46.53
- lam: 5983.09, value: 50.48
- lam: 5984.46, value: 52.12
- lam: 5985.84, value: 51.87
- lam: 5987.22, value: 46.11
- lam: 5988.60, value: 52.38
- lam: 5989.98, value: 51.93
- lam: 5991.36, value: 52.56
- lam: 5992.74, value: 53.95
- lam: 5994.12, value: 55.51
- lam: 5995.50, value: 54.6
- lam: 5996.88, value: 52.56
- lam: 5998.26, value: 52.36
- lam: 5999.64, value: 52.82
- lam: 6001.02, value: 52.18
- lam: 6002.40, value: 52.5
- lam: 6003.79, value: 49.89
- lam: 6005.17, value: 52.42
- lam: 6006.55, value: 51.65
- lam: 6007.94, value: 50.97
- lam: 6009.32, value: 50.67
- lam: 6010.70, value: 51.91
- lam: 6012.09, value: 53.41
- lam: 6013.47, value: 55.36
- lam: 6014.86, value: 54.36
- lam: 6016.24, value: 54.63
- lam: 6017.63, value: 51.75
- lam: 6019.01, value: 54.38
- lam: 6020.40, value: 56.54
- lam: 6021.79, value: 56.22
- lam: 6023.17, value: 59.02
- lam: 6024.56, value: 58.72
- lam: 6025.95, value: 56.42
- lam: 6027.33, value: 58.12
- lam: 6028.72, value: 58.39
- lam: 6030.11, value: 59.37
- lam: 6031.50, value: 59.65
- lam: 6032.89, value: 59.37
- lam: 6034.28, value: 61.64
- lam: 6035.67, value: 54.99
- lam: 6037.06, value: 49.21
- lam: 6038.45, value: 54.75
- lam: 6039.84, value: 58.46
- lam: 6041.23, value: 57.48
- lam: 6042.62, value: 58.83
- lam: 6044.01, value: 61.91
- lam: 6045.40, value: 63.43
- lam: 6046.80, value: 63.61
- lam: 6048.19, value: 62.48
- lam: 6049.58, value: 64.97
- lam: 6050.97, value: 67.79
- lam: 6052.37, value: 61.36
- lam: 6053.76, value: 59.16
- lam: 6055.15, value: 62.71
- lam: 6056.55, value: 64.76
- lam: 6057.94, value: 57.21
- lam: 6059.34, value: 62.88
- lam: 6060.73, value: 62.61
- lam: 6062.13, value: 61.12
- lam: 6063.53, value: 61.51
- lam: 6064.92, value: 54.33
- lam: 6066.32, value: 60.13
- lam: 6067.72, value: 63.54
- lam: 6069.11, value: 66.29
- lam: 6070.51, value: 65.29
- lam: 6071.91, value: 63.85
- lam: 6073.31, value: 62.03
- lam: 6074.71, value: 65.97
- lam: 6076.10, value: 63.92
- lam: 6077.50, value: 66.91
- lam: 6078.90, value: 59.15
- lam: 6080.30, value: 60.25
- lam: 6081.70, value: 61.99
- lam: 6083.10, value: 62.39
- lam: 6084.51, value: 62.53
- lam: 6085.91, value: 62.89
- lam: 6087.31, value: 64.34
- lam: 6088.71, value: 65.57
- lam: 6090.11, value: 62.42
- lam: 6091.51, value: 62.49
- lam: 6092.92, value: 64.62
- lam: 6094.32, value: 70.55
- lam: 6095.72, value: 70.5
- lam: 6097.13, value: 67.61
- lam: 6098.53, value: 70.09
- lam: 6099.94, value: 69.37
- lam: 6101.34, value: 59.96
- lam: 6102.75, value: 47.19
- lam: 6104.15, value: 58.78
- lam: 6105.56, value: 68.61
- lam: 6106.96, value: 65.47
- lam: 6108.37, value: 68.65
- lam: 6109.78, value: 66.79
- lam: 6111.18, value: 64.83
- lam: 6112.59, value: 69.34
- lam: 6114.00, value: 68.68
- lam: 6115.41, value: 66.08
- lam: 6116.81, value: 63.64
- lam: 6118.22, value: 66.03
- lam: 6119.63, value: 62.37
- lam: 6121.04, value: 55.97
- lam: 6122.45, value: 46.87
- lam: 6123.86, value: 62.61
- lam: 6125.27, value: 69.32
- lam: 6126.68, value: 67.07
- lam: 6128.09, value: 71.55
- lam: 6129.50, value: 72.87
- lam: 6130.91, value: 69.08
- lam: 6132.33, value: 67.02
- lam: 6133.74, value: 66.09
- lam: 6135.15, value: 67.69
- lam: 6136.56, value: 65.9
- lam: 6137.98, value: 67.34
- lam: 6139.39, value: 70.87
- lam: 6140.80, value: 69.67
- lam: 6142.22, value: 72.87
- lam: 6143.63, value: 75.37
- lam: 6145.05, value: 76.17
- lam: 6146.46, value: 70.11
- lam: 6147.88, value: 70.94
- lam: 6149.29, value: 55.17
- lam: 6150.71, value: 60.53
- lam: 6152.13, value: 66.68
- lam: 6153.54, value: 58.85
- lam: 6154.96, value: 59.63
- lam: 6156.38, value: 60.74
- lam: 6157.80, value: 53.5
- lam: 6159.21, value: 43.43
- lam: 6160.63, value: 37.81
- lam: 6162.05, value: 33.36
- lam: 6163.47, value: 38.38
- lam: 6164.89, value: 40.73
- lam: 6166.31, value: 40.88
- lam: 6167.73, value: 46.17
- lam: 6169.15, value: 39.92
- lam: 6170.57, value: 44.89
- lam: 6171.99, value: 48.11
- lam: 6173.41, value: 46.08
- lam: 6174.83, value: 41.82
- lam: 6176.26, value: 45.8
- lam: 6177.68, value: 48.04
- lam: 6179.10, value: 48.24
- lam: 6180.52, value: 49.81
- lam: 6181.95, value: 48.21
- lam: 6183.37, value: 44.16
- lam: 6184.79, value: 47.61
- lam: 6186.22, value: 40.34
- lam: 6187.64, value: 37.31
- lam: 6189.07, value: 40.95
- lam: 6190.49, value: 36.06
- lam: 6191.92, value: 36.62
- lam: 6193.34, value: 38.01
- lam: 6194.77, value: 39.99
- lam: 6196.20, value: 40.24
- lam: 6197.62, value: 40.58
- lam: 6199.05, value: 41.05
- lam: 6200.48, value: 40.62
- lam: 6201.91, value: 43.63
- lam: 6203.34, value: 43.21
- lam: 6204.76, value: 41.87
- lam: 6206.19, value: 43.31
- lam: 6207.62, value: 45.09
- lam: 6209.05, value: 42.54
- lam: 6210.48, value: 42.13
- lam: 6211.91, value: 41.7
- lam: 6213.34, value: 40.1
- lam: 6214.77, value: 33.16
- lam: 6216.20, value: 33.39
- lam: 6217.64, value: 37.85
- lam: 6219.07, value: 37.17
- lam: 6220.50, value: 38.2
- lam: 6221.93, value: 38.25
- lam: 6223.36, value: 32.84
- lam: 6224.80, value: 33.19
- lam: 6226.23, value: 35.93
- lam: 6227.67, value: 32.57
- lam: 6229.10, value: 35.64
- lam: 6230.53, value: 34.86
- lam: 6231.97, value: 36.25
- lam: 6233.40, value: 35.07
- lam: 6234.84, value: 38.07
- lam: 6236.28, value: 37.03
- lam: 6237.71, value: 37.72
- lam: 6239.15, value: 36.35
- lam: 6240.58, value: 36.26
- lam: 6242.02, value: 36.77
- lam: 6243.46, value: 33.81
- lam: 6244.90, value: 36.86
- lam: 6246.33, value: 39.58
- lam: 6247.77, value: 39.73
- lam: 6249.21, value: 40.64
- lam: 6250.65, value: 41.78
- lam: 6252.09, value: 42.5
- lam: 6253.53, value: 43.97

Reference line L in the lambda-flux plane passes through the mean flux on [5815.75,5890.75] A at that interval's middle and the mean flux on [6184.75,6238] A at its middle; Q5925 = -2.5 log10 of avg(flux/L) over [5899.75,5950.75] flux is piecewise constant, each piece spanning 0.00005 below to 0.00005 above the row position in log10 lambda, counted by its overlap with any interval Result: 0.12 mag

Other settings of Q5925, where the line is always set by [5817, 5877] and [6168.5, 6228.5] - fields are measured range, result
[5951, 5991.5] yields 0.056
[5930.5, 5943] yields 0.082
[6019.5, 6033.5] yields -0.238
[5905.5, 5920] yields 0.264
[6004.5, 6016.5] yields -0.121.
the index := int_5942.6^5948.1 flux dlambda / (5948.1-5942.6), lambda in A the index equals 50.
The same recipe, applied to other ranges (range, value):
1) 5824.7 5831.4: 56.7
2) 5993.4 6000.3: 53.6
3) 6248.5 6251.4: 41.2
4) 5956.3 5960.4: 41.5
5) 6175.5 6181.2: 47.9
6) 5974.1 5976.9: 44.3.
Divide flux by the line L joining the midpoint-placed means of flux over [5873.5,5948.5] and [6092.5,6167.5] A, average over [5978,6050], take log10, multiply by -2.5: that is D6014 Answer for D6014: -0.115 mag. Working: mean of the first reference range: 37.5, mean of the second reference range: 62.4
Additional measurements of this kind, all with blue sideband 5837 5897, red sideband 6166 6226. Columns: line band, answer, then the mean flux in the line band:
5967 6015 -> -0.180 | 50.1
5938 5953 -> -0.104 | 47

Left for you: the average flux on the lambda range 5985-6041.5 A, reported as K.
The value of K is 54.4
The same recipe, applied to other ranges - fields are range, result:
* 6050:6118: 63.7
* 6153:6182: 46.3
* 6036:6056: 60.4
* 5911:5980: 44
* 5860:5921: 36.1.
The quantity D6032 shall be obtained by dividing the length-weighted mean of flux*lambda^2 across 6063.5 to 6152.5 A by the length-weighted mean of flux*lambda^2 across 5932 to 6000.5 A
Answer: 1.44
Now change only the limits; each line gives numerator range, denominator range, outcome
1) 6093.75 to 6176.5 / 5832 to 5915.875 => 1.56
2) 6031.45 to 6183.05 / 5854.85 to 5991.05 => 1.55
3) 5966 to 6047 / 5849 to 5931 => 1.44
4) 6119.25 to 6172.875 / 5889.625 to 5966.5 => 1.60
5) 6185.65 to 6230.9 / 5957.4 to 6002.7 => 0.87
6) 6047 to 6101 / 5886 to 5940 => 1.89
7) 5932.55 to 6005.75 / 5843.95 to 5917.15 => 1.25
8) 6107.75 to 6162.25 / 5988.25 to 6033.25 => 1.22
